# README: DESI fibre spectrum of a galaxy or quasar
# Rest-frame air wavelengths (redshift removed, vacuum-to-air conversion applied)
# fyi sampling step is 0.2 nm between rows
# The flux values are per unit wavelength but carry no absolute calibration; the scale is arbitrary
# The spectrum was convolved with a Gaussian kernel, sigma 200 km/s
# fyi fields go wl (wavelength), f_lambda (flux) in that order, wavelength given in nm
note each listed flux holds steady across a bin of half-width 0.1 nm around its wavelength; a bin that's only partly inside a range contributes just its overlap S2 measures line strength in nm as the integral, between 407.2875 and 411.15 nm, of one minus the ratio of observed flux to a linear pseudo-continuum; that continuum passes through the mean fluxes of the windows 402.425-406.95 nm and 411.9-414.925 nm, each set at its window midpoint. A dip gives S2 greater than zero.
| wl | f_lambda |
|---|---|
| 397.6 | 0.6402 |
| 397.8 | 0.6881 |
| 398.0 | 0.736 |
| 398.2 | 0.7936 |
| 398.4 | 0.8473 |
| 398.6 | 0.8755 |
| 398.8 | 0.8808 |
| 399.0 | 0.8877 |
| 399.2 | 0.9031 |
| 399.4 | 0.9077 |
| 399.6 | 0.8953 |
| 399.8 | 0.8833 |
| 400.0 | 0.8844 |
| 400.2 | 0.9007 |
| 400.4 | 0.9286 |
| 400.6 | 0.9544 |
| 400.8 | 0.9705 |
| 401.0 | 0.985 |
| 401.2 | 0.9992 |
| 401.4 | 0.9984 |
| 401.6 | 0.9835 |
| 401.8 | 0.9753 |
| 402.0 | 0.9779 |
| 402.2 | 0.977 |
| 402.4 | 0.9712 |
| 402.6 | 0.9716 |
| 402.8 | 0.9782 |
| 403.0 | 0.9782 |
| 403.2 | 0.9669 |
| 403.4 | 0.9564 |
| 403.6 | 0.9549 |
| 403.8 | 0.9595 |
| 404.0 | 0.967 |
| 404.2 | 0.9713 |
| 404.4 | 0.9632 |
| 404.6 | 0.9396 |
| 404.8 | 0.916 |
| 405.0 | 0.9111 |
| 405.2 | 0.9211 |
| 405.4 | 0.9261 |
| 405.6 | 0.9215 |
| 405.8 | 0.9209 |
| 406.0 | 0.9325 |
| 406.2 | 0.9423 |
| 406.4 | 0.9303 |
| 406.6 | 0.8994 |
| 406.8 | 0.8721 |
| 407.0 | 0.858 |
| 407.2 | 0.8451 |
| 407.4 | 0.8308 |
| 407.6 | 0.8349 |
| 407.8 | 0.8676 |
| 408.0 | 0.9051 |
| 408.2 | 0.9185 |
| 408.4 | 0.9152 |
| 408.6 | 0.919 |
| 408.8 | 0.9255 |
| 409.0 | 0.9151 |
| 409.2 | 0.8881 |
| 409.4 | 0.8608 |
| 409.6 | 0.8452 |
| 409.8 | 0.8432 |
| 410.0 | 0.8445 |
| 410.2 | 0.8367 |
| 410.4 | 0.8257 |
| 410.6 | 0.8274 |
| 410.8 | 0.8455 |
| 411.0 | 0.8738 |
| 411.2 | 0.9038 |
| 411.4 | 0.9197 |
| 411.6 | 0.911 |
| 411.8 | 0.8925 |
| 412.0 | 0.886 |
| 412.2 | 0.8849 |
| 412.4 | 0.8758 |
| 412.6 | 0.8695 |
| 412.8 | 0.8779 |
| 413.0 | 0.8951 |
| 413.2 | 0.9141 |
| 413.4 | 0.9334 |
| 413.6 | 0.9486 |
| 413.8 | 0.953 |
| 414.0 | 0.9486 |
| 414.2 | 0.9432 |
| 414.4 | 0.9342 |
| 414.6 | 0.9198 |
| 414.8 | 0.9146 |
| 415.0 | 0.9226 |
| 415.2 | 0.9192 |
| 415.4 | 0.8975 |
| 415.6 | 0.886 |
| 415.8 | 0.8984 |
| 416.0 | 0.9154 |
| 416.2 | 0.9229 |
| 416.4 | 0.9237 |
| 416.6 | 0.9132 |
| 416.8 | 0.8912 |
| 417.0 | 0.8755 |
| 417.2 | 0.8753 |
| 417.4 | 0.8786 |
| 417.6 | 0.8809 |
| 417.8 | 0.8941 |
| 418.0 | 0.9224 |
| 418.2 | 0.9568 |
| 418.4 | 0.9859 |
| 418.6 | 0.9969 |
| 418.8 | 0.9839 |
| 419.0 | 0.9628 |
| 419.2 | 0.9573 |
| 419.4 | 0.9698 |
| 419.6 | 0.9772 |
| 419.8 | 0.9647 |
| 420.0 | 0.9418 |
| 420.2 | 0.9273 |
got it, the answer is 0.235 nm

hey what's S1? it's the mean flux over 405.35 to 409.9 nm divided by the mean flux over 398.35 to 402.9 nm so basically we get 1.0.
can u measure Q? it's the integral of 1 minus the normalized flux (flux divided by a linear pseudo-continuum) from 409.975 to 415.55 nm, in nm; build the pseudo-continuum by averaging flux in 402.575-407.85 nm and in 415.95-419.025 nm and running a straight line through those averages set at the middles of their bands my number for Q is 0.15 nm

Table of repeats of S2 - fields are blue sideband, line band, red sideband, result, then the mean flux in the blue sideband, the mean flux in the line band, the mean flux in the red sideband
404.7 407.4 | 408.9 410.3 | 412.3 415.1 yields 0.08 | 0.905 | 0.862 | 0.918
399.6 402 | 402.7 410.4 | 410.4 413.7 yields 0.09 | 0.95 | 0.909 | 0.889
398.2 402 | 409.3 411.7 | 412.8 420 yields 0.17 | 0.923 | 0.861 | 0.927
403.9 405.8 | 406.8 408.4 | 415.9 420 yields 0.11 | 0.937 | 0.869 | 0.933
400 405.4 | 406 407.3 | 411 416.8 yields 0.07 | 0.959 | 0.894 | 0.911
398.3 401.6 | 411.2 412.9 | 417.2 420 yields 0.08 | 0.921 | 0.89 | 0.946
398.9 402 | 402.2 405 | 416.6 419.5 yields -0.07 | 0.938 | 0.96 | 0.93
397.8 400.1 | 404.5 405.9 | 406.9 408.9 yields -0.08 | 0.856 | 0.922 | 0.882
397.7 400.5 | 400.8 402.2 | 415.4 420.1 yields -0.19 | 0.858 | 0.985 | 0.929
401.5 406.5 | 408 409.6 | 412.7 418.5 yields 0.06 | 0.953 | 0.902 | 0.915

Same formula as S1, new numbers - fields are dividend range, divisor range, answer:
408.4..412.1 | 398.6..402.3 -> 0.94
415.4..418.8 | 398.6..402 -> 0.98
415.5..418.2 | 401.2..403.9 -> 0.92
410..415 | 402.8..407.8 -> 0.97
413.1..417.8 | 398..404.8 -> 0.98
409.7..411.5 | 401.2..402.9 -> 0.88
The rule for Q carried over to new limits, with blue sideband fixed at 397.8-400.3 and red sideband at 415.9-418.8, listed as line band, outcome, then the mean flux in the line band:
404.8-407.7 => -0.047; 0.897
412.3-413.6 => 0.009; 0.898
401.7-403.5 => -0.210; 0.973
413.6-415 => -0.041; 0.936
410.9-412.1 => 0.003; 0.898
